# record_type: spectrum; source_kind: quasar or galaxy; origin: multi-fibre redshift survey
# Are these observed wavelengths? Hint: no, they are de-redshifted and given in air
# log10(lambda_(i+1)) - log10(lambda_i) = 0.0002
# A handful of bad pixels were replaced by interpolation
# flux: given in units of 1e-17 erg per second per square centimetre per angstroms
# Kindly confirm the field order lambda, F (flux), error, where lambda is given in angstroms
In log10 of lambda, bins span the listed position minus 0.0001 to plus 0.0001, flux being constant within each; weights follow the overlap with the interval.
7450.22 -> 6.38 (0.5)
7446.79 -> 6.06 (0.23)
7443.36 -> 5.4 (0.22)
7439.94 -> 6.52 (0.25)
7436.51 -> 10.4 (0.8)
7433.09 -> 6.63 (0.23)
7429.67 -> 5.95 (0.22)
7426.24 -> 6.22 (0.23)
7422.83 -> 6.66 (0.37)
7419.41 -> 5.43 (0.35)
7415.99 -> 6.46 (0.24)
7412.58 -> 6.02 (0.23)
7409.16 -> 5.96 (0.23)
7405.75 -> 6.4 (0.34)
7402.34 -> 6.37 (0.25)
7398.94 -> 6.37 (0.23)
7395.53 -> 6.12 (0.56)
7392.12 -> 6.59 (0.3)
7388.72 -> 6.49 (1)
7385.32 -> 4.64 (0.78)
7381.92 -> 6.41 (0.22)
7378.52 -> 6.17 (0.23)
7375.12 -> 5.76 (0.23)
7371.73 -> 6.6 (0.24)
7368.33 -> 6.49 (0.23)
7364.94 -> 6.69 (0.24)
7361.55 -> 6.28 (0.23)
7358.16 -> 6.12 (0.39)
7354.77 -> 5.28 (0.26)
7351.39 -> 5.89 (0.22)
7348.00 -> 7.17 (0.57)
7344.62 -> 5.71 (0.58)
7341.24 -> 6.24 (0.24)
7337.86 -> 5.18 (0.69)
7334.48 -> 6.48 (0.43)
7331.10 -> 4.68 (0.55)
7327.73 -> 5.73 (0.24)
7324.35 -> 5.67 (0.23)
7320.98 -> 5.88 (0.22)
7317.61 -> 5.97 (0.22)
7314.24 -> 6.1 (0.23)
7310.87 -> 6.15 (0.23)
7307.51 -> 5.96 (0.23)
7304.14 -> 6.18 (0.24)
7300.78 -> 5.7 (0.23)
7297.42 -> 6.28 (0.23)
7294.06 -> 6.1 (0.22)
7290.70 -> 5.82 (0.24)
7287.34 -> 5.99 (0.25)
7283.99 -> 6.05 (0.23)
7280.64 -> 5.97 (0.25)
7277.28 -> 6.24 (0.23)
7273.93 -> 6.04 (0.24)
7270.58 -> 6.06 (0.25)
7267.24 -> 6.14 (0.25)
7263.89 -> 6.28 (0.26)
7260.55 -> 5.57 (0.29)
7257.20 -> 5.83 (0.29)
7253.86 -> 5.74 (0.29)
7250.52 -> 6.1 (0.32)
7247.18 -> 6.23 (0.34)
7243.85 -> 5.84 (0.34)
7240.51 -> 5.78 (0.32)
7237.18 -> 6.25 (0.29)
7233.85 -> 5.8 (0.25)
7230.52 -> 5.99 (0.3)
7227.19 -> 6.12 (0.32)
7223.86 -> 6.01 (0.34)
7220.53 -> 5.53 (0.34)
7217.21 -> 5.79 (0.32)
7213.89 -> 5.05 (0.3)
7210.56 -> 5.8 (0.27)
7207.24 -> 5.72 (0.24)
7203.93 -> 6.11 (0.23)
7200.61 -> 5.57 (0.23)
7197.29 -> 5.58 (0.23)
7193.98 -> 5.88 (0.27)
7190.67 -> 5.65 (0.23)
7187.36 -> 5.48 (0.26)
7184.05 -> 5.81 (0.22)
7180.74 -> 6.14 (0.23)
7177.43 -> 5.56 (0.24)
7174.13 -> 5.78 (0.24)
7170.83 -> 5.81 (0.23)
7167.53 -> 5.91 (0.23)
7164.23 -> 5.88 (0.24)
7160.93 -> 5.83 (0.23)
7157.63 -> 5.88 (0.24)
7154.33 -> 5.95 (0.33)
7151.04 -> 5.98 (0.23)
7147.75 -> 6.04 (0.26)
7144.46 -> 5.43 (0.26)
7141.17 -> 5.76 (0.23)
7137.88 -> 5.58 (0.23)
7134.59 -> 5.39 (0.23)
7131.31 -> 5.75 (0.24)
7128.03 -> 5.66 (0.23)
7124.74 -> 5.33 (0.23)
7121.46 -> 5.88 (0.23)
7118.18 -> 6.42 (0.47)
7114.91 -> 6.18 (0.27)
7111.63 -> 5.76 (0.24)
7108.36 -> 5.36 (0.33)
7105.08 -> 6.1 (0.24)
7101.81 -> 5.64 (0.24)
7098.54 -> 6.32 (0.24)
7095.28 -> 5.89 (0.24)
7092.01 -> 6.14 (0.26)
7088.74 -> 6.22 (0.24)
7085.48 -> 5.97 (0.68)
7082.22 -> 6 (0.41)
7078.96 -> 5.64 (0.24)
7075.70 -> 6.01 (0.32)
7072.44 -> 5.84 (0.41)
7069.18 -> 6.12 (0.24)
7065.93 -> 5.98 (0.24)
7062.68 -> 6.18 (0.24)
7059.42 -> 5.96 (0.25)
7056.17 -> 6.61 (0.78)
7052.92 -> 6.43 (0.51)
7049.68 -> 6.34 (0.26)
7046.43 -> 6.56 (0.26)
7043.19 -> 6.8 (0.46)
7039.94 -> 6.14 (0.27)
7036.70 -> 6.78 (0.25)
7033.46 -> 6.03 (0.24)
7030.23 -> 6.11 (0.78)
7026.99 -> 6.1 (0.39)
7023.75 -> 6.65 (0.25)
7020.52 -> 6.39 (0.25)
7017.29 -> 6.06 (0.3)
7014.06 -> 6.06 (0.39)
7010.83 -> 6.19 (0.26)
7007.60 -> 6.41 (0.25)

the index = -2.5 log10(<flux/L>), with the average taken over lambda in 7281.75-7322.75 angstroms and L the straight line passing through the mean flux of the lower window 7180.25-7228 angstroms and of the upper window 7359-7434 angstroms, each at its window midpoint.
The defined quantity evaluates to -0.007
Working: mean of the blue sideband 5.73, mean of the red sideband 6.21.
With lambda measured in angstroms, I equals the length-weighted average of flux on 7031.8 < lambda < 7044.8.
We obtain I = 6.44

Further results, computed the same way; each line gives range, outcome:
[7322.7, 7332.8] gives 5.36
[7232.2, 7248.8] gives 5.98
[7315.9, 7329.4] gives 5.81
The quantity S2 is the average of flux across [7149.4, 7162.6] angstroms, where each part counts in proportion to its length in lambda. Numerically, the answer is 5.91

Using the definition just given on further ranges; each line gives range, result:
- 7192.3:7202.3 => 5.68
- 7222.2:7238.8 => 6.03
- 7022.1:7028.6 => 6.37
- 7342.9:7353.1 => 6.26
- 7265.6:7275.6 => 6.08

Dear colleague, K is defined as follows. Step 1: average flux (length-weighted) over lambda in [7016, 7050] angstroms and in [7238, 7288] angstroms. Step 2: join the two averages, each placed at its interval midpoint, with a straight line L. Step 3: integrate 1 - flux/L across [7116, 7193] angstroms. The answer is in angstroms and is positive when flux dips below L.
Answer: 4.83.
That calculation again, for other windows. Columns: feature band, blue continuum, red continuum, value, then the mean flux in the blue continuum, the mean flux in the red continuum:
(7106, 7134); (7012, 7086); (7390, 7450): 2.10 angstroms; 6.21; 6.44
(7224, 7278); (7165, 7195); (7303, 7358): -1.49 angstroms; 5.78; 5.9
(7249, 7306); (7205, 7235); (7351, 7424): -1.07 angstroms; 5.76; 6.15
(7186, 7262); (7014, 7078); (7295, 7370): 3.61 angstroms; 6.26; 5.99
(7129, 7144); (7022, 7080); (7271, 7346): 1.29 angstroms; 6.24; 5.92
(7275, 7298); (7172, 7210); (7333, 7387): -0.47 angstroms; 5.76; 6.07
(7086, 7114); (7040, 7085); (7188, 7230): 0.60 angstroms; 6.18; 5.73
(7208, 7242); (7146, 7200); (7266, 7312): 0.64 angstroms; 5.82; 6.05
